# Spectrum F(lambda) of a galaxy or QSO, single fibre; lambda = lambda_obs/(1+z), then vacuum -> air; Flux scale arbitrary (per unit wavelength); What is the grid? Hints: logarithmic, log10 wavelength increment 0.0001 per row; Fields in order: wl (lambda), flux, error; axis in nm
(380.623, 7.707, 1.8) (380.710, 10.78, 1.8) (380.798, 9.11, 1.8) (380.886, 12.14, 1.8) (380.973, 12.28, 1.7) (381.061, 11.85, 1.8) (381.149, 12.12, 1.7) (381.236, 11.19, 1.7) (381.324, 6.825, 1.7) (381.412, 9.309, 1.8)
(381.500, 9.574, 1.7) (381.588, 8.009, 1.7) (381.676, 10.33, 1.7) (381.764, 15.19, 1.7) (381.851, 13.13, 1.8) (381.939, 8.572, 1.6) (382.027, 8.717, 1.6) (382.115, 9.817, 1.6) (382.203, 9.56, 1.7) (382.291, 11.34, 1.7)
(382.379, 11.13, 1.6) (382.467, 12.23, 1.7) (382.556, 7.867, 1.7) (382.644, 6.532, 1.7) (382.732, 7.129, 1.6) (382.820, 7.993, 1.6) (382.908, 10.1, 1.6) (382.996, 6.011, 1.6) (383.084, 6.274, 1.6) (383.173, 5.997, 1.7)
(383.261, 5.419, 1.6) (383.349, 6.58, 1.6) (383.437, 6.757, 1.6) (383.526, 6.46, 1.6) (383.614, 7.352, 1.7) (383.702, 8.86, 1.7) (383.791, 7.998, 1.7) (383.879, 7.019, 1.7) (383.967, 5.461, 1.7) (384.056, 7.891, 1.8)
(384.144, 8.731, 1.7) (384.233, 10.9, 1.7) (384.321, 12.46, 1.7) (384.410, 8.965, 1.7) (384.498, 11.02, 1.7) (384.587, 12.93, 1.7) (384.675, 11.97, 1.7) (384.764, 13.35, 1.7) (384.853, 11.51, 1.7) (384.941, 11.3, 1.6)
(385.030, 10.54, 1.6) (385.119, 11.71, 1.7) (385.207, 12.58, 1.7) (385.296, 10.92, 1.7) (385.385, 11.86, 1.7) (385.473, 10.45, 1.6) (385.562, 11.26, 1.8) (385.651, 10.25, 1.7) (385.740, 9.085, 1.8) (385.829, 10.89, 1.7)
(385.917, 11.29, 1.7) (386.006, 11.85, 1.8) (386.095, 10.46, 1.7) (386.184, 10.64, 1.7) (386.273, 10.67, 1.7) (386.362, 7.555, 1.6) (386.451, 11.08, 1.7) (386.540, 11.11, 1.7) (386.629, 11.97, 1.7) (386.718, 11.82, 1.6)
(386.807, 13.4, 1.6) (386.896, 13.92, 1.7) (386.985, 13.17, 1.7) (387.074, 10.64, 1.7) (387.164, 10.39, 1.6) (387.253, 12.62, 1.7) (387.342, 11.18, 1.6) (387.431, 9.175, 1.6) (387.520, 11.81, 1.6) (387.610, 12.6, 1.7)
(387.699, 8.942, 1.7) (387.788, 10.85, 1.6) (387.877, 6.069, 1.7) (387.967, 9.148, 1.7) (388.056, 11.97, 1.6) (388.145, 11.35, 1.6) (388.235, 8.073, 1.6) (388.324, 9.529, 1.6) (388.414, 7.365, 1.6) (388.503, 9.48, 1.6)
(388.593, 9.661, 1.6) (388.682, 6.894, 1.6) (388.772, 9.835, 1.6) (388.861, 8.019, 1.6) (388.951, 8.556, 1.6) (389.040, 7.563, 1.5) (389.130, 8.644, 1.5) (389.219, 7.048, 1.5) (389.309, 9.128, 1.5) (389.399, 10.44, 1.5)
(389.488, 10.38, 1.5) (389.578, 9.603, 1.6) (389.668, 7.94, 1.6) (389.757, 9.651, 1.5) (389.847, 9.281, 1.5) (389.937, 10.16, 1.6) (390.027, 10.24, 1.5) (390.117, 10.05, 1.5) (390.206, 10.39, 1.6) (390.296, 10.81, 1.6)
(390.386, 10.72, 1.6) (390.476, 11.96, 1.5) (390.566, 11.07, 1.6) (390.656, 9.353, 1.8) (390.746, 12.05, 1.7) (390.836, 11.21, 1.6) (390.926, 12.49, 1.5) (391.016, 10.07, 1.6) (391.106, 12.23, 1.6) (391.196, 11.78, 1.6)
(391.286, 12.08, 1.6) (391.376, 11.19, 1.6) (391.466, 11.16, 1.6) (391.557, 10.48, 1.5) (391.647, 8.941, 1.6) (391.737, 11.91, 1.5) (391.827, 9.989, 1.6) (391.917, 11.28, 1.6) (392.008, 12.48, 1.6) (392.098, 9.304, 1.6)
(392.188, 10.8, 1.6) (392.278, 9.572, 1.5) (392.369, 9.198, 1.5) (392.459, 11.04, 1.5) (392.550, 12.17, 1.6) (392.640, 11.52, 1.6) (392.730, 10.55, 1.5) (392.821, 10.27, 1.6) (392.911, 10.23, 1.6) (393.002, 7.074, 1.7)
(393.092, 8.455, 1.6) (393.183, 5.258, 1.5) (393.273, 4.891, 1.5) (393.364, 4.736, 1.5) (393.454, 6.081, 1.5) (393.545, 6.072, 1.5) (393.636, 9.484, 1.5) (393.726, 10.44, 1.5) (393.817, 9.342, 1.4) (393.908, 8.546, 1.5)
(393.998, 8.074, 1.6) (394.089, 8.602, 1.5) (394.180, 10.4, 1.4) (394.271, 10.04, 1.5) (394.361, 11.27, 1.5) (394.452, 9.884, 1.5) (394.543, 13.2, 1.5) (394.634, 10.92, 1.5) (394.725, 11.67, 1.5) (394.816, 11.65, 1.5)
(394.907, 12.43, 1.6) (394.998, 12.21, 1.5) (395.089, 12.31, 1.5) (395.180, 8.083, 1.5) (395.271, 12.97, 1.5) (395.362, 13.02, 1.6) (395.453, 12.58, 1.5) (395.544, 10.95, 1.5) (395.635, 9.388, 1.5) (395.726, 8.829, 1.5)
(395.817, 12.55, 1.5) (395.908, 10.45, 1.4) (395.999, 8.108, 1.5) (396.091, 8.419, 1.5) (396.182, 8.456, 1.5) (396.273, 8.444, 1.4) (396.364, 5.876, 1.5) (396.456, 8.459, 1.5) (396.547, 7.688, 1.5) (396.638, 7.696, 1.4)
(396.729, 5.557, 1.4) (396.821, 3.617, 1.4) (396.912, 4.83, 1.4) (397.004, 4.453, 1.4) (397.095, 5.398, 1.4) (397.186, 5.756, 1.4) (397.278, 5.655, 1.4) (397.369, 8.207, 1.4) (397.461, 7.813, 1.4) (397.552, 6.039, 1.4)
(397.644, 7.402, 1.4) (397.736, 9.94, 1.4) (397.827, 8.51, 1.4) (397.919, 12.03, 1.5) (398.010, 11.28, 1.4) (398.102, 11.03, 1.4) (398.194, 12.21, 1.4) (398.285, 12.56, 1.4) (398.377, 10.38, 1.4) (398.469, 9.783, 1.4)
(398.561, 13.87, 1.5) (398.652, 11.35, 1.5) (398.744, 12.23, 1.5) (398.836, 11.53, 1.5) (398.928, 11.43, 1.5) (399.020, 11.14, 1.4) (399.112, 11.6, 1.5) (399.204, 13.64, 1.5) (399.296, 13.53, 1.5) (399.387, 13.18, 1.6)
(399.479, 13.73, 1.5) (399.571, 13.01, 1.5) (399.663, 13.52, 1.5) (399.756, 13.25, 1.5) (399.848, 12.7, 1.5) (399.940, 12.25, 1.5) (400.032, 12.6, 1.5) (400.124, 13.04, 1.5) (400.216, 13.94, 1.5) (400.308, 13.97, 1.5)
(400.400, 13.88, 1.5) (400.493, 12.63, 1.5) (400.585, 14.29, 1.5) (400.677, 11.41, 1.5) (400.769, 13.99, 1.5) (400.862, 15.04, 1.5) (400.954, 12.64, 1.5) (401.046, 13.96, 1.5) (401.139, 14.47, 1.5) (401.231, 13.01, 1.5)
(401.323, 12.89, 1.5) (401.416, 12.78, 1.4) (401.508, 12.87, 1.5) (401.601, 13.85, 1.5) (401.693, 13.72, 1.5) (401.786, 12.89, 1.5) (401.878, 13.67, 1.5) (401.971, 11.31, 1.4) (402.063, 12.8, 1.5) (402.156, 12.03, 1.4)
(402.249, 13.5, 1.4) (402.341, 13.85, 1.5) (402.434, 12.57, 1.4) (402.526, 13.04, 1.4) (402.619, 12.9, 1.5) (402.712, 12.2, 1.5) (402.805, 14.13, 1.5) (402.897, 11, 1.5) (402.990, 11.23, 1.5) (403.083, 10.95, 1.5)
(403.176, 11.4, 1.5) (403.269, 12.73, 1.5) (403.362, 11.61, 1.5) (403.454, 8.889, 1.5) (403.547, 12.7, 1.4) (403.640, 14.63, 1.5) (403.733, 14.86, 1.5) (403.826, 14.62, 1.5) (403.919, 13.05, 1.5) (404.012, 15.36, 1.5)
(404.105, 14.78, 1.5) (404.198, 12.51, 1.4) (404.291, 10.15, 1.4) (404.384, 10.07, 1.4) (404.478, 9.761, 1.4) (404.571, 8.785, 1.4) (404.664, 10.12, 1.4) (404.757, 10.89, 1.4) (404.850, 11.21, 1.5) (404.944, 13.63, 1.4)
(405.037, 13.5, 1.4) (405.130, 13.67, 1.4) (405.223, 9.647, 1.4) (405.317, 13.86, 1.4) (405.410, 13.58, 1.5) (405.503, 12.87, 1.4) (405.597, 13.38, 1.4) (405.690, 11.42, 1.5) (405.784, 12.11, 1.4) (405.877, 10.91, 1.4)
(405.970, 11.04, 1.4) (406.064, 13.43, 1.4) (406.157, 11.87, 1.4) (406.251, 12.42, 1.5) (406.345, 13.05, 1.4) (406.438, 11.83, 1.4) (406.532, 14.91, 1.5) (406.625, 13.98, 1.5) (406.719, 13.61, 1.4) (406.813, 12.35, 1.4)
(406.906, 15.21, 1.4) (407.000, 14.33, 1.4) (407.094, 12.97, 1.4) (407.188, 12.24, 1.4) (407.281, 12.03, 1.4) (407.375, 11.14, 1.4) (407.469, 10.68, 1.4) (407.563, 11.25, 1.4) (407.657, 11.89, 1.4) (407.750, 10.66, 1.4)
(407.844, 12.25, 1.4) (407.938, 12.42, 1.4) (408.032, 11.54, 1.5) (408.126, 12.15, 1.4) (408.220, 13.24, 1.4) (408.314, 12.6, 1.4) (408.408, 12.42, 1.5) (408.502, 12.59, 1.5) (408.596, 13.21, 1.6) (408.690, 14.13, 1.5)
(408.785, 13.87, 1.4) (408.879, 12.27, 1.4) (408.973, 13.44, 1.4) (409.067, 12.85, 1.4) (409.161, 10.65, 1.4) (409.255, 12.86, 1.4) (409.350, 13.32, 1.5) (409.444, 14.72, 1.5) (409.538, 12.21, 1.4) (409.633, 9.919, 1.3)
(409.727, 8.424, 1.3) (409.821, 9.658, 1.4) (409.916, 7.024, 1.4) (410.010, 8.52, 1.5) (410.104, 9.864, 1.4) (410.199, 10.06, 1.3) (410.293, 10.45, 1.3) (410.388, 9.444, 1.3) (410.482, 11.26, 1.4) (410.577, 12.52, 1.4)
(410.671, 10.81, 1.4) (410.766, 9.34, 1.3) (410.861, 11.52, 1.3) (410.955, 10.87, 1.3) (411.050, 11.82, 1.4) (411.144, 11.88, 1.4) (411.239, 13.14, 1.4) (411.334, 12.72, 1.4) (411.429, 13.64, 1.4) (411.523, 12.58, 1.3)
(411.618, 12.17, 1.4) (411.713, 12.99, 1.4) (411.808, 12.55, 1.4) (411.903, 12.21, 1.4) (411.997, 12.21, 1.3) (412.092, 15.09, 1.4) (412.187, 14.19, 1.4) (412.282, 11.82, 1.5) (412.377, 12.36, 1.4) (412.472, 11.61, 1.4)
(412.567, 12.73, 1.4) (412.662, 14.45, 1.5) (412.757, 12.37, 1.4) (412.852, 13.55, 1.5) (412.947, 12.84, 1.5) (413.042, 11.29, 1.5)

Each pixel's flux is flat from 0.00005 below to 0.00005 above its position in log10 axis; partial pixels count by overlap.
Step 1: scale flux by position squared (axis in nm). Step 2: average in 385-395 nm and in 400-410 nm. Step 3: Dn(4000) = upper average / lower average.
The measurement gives 1.32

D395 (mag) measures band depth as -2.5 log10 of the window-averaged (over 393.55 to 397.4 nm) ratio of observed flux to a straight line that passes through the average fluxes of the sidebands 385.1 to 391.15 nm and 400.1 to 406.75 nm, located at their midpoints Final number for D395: 0.24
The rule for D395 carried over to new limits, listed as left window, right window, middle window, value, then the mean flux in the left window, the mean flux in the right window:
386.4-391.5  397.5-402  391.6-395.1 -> 0.14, 10.3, 12.4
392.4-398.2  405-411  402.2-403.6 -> -0.13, 9.05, 12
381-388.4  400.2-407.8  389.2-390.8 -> 0.07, 10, 12.6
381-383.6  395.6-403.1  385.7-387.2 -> -0.17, 9.03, 11.1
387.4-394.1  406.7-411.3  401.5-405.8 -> -0.12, 9.67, 11.8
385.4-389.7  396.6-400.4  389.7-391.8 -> -0.06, 10.1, 10.4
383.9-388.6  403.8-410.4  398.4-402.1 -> -0.12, 10.7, 12.1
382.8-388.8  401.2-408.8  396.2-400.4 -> 0.15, 9.94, 12.5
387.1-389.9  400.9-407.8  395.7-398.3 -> 0.34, 9.47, 12.5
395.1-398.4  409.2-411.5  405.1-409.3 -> -0.19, 8.77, 11.1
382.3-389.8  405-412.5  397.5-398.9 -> 0.04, 9.74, 12.1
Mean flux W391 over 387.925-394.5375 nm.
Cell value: 9.71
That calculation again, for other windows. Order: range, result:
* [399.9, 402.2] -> 13.2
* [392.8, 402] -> 10.5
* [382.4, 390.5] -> 9.78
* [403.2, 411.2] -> 12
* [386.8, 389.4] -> 9.85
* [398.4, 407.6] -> 12.6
